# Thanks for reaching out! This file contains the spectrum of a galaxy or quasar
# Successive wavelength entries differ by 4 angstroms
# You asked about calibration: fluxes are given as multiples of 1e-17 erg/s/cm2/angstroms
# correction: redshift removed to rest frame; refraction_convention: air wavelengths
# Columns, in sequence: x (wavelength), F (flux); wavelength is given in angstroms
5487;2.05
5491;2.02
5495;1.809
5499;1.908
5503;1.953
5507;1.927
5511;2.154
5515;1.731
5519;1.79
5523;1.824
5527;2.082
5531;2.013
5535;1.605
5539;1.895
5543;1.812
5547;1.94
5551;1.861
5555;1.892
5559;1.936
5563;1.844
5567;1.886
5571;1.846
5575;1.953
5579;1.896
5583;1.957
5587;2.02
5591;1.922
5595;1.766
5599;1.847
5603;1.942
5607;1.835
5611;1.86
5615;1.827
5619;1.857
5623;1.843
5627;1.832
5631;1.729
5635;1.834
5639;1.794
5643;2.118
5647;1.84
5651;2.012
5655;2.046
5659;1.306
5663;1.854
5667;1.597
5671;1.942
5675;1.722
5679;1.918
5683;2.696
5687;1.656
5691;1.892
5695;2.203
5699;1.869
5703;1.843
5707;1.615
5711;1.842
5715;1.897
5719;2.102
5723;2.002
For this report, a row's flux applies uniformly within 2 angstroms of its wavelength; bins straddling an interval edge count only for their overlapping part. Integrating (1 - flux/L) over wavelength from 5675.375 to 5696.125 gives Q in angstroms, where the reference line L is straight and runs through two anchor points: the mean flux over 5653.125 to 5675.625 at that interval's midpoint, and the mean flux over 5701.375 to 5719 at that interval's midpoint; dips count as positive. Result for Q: -3.0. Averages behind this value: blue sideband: 1.74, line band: 2.04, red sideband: 1.83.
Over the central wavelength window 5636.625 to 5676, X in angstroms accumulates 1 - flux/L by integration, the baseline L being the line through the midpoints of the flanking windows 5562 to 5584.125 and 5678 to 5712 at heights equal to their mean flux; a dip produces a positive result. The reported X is 2.2 angstroms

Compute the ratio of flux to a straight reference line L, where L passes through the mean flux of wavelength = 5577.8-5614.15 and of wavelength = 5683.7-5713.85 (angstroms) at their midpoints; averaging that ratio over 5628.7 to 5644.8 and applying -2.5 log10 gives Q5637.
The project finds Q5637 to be 0.01 mag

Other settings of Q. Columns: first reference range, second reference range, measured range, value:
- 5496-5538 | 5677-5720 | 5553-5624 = 1.2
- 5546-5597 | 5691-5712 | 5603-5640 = 1.2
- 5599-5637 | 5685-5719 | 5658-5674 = 1.3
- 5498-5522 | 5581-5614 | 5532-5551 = 0.7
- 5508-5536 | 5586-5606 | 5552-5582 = 0.0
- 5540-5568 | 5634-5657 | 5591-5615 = 0.8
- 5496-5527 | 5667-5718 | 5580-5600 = 0.1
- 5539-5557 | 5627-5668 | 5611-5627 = -0.1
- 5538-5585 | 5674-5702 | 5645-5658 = 0.3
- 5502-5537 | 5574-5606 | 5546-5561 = 0.0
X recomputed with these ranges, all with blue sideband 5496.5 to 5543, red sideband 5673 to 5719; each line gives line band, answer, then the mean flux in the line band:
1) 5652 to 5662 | 1.0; 1.73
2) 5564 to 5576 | 0.1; 1.89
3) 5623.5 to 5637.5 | 0.8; 1.8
